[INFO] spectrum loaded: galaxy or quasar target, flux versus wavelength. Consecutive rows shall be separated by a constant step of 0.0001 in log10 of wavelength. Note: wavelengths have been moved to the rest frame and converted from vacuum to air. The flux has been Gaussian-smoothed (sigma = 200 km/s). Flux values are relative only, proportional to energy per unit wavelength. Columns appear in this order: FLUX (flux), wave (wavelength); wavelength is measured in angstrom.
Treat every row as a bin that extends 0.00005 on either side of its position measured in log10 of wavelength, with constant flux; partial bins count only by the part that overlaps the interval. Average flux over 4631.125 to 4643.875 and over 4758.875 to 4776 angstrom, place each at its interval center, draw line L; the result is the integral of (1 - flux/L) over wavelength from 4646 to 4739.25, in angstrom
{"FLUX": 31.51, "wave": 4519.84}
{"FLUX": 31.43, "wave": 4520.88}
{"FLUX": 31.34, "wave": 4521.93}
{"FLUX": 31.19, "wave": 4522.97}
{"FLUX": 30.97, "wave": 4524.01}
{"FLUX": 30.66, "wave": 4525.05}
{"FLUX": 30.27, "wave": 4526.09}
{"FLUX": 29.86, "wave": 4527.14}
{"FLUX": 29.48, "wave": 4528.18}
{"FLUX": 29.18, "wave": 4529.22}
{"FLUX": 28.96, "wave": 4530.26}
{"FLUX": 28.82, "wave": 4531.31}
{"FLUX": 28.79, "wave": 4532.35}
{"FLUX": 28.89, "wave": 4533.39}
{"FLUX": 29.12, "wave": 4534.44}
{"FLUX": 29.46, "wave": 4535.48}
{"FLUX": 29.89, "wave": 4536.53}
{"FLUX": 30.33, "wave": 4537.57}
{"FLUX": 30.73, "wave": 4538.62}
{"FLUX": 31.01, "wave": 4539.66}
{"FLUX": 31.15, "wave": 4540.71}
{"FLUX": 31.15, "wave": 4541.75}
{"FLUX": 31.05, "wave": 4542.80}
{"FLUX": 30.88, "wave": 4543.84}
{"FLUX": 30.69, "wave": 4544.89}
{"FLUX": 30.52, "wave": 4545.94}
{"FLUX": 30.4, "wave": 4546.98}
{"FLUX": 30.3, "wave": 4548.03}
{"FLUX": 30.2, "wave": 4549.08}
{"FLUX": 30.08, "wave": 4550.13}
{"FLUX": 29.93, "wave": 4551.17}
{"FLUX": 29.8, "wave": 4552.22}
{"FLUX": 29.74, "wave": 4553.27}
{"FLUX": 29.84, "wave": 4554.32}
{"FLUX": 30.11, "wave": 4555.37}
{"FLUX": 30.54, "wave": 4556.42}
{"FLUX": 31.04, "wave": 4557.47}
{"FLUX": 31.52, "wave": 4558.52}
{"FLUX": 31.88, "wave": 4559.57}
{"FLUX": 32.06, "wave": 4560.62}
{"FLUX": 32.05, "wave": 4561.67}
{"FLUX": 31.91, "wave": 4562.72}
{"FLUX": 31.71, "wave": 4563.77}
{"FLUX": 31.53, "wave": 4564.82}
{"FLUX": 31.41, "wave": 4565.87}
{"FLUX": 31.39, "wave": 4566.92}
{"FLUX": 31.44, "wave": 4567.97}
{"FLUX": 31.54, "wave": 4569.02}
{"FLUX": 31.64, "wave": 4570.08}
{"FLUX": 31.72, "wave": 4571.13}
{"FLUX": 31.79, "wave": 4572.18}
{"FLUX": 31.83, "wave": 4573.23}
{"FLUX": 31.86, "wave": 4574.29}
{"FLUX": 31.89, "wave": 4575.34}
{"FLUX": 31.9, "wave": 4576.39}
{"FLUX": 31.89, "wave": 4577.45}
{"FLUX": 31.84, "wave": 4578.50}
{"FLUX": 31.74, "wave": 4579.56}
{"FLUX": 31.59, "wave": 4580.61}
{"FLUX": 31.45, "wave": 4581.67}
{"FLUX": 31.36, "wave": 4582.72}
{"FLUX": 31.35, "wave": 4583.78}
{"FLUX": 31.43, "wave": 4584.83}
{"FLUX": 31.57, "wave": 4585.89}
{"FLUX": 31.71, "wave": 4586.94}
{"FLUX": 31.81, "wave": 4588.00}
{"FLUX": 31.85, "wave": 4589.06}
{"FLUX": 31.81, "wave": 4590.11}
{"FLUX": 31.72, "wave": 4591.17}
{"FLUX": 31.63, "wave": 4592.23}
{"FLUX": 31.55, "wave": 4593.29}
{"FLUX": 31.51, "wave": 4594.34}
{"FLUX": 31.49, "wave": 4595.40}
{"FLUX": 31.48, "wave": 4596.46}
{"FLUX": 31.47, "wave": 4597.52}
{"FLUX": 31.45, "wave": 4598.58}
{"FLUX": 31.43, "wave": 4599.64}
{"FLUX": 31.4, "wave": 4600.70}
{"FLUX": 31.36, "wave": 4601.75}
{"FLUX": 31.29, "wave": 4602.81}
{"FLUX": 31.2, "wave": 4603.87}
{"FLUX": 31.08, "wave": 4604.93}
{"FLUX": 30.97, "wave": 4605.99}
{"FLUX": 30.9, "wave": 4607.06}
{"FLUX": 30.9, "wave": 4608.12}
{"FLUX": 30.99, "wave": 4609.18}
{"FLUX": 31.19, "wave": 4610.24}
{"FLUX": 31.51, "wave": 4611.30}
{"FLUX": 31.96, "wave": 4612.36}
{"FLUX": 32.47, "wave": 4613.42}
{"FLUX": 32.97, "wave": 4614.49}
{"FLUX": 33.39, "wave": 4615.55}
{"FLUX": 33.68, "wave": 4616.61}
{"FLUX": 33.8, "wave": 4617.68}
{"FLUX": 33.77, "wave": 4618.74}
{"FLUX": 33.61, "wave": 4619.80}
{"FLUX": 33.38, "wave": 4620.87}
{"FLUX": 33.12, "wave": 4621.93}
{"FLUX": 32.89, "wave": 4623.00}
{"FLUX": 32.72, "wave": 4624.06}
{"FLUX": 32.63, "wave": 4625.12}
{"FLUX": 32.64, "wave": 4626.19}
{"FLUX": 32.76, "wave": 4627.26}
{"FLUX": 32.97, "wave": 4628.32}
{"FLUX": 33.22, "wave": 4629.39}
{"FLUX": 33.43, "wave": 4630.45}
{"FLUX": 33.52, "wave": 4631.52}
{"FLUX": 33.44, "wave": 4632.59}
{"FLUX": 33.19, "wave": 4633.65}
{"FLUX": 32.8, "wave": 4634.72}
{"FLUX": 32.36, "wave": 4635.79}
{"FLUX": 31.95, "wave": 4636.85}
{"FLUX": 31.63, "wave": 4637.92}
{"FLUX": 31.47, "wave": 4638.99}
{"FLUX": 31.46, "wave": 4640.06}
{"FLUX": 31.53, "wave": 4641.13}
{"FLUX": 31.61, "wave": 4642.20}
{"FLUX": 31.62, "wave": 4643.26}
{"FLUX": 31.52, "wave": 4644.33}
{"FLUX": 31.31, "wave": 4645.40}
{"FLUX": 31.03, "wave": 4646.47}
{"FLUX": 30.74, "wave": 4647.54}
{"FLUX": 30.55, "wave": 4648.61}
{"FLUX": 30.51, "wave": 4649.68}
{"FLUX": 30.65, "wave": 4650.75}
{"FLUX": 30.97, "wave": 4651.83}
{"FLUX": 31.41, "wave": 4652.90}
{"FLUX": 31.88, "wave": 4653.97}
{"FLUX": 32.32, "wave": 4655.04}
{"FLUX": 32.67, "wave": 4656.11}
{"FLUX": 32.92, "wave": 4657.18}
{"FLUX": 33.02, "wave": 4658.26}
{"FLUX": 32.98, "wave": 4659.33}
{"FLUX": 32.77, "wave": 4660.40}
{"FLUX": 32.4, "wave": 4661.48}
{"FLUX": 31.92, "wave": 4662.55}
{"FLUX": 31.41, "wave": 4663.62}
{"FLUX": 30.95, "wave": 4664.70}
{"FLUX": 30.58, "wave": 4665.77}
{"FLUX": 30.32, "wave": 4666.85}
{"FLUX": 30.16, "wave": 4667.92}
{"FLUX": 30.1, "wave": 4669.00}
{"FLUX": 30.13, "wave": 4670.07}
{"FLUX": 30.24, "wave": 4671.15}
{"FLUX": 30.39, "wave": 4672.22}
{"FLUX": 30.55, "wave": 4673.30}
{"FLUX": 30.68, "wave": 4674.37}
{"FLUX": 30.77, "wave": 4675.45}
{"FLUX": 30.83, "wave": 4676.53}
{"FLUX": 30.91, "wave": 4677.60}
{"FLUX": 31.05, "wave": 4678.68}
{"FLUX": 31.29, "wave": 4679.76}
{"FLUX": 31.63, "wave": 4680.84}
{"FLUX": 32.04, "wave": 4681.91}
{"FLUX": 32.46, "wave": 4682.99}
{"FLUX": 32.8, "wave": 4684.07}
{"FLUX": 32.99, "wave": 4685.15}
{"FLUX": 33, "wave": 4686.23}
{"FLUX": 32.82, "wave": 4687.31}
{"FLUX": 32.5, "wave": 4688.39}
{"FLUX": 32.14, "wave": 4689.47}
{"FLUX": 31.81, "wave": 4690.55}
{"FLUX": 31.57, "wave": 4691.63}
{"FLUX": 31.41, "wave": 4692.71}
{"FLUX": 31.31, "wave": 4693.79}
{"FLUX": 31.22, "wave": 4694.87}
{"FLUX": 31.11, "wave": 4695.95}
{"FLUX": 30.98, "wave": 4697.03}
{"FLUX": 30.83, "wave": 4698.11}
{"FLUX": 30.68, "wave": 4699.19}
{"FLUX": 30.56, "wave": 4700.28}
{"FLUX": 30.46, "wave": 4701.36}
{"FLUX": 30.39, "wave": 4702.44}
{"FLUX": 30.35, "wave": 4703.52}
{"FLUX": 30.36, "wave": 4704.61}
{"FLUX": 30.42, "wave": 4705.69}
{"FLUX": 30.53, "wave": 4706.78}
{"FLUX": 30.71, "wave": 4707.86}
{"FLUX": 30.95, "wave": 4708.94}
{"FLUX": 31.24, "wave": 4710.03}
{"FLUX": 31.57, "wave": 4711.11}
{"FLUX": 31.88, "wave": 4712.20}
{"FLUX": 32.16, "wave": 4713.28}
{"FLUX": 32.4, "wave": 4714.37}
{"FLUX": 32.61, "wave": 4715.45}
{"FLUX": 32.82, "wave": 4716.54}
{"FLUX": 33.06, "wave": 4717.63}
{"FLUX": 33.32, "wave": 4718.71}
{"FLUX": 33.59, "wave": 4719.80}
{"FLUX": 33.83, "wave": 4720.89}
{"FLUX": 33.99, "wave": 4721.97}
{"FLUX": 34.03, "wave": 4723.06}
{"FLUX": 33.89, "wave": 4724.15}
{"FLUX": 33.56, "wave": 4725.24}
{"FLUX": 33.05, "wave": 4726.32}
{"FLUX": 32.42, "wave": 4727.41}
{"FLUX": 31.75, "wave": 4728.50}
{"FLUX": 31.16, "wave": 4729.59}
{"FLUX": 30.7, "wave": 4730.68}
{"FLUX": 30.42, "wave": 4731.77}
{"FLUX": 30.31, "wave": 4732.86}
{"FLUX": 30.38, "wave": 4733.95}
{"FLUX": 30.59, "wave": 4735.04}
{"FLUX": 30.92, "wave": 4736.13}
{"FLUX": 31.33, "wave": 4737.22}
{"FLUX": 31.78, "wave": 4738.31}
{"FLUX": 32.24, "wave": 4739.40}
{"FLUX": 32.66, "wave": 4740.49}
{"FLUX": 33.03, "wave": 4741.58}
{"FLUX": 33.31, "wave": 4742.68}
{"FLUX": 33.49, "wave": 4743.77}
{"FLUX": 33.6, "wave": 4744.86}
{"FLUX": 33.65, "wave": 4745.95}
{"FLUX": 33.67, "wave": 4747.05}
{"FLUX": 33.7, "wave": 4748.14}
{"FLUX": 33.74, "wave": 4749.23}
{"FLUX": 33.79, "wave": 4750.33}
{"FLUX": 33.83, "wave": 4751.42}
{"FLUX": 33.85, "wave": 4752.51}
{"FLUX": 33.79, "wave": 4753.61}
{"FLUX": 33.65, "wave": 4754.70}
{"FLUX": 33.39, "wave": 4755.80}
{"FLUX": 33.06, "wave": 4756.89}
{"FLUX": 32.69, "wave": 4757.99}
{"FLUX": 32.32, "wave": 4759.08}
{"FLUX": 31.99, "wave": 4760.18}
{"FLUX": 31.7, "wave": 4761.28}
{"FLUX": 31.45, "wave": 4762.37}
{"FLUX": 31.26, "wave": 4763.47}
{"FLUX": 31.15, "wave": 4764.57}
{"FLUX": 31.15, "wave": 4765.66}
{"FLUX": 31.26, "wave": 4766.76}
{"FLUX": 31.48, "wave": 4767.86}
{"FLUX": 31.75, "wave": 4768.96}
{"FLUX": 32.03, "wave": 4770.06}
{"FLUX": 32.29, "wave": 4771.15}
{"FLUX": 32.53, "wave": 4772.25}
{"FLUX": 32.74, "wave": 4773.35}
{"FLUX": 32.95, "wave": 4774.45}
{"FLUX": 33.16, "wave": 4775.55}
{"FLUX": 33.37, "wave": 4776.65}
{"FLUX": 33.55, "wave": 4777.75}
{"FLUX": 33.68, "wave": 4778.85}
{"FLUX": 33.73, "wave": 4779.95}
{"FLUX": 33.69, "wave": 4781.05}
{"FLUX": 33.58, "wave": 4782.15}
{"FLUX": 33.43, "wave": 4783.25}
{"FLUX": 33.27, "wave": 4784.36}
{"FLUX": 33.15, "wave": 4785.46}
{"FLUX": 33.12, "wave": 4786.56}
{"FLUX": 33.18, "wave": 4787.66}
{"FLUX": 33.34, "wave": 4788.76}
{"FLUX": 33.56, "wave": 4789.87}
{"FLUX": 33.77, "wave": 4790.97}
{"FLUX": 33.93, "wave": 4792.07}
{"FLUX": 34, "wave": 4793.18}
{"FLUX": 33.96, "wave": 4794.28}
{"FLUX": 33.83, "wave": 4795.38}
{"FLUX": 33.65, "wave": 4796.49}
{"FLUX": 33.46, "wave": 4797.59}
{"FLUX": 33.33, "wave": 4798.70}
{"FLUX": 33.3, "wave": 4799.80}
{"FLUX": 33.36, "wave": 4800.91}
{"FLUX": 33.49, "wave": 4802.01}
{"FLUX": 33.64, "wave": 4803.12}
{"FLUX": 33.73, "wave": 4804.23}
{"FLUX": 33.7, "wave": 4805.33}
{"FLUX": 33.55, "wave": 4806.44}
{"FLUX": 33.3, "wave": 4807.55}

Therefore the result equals 1.5 angstrom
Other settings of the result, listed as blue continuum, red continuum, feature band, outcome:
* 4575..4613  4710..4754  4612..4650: -0.8 angstrom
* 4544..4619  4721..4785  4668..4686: 0.5 angstrom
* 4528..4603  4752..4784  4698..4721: 0.4 angstrom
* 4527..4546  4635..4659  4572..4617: -1.2 angstrom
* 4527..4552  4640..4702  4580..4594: -0.5 angstrom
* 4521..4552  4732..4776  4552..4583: -0.9 angstrom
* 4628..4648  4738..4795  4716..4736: 0.2 angstrom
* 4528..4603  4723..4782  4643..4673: 0.4 angstrom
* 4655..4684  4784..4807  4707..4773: 0.4 angstrom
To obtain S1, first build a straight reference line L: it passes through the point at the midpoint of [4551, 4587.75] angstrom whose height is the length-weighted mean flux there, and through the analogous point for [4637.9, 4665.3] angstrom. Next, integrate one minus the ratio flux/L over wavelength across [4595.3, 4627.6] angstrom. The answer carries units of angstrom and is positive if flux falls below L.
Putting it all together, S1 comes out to -0.6 angstrom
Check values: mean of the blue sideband 31.4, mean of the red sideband 31.7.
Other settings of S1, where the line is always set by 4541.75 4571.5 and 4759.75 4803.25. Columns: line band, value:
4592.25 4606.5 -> 0.0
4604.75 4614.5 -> 0.0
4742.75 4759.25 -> -0.4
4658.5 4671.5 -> 0.3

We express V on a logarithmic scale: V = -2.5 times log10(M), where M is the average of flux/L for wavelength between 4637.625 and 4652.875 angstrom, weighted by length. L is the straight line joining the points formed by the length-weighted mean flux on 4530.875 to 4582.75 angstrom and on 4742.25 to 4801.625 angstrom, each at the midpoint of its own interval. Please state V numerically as 0.02 mag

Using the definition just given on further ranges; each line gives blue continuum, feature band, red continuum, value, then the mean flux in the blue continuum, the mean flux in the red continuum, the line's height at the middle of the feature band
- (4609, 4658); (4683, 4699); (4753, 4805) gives 0.02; 32.3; 33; 32.6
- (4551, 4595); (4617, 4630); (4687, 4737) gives -0.05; 31.4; 31.7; 31.5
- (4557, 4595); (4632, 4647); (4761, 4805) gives 0.00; 31.7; 33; 32.1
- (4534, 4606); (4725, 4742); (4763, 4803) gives 0.03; 31.2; 33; 32.6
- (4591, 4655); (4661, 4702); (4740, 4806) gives 0.04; 32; 33.1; 32.4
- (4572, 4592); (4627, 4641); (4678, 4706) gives -0.03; 31.7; 31.5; 31.6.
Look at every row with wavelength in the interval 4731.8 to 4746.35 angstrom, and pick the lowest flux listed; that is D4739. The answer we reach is 30.31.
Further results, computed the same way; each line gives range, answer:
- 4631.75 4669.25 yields 30.1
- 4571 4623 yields 30.9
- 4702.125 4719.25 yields 30.35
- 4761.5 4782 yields 31.15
